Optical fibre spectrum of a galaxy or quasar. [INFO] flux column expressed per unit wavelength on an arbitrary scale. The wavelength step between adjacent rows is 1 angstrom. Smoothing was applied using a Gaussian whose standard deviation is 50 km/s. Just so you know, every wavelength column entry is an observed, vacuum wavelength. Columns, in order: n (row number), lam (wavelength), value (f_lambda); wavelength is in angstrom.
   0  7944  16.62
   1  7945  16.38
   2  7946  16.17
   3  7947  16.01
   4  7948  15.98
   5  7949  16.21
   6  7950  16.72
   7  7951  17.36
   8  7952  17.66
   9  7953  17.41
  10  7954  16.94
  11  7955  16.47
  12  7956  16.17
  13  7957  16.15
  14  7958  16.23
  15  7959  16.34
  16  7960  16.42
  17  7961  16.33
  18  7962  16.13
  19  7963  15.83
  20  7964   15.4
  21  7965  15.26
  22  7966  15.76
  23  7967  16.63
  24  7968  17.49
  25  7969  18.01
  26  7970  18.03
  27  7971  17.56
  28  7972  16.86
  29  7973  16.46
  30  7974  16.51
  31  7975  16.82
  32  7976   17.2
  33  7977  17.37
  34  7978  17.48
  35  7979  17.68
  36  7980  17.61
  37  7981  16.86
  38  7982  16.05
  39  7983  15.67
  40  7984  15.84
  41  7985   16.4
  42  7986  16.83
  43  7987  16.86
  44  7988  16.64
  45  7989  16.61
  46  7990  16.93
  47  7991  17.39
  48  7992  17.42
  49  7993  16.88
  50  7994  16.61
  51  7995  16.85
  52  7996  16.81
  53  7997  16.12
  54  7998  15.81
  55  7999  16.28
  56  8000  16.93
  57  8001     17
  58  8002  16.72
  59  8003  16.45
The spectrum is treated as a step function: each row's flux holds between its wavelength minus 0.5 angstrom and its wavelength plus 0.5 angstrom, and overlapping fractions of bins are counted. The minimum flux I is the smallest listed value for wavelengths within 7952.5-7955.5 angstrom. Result 16.47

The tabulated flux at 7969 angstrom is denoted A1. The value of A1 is 18.01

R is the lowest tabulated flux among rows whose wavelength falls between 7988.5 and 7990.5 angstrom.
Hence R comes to 16.61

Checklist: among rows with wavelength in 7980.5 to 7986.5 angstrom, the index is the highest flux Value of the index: 16.86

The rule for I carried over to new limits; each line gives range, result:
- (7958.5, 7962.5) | 16.13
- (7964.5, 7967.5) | 15.26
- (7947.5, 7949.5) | 15.98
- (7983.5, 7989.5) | 15.84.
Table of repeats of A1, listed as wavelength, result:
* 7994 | 16.61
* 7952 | 17.66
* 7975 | 16.82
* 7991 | 17.39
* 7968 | 17.49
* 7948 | 15.98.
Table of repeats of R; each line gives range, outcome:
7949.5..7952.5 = 16.72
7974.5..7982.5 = 16.05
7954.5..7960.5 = 16.15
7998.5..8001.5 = 16.28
